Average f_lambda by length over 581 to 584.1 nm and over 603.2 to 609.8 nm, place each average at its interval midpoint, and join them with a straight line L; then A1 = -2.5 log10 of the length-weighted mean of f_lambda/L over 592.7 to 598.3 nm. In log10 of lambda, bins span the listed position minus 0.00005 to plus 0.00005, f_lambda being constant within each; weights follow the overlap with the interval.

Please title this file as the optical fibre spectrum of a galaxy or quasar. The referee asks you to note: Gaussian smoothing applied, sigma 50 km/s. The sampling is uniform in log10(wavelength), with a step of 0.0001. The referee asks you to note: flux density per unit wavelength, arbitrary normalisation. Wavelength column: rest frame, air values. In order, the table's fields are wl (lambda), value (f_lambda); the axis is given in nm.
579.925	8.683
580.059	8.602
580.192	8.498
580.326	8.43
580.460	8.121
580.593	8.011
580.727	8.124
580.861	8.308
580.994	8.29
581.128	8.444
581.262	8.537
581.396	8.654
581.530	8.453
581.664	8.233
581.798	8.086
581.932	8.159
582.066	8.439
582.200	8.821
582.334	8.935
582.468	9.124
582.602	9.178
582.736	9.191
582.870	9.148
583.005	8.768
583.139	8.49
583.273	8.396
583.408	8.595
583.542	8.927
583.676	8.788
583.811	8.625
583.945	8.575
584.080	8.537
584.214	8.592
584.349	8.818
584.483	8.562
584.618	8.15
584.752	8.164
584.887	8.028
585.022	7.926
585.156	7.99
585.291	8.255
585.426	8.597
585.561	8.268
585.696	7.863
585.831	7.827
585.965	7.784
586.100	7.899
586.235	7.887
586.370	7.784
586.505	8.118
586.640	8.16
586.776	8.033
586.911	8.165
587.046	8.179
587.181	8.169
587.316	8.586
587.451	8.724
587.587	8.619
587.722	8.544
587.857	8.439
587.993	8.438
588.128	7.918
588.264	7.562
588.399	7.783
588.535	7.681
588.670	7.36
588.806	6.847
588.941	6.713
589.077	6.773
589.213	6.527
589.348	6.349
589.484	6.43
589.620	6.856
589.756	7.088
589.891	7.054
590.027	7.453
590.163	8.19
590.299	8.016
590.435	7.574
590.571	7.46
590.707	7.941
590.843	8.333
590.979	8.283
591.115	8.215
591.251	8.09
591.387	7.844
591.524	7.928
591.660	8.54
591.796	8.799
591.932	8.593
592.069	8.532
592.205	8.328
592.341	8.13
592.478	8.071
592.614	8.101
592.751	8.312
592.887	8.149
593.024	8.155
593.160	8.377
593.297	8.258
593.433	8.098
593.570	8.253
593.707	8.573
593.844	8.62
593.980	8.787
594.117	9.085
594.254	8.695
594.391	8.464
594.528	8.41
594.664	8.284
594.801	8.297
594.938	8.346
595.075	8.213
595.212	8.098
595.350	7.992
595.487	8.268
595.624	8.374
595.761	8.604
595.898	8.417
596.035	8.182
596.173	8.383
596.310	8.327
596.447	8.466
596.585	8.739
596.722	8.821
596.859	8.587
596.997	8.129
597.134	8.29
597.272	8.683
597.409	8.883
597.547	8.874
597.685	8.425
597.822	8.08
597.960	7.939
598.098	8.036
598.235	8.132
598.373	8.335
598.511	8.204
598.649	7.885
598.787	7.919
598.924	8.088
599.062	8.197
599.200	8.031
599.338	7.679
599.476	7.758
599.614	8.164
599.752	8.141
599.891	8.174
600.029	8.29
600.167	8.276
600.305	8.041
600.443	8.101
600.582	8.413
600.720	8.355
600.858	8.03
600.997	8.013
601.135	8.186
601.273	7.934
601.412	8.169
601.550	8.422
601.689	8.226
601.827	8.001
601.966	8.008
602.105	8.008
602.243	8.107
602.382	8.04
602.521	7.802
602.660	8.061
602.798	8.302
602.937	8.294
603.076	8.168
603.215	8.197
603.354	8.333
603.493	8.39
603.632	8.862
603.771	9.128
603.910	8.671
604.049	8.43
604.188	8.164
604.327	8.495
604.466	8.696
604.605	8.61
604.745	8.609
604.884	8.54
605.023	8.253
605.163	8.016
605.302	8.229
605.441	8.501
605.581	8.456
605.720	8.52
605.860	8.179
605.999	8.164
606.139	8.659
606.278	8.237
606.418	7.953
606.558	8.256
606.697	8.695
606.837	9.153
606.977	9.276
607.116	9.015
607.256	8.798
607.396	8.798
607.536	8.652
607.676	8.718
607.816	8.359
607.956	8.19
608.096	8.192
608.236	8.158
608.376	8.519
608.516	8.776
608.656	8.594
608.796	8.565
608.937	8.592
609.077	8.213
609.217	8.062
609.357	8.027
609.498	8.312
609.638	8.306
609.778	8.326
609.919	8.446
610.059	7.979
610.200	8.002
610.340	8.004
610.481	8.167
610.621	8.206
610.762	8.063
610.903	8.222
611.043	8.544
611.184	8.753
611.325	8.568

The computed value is 0.02 mag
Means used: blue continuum 8.65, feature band 8.39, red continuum 8.48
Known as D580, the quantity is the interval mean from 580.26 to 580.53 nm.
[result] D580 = 8.28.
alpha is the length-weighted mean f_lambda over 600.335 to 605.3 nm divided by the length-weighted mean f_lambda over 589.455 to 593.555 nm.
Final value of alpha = 1.04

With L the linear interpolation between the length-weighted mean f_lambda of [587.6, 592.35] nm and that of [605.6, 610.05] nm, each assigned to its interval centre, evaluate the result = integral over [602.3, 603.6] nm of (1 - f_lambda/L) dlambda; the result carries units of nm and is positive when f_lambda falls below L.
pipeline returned 0.01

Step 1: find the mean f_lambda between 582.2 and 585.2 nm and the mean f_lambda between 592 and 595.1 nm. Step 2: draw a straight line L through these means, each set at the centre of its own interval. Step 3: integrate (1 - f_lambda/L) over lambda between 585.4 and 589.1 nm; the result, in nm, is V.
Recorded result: 0.25 nm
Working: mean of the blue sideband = 8.63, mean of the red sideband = 8.37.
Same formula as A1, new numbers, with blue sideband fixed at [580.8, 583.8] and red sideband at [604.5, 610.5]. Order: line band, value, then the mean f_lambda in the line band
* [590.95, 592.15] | 0.03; 8.31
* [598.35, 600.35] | 0.05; 8.07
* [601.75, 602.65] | 0.06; 8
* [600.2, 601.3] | 0.04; 8.15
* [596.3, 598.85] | 0.02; 8.36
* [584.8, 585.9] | 0.07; 8.1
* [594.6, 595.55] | 0.04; 8.21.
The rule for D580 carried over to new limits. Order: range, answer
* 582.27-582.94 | 9.11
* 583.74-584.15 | 8.58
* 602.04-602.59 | 7.99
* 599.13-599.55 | 7.83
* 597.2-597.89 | 8.59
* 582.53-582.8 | 9.19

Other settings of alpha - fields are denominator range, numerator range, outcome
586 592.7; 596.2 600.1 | 1.05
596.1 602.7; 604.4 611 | 1.03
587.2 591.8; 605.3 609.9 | 1.10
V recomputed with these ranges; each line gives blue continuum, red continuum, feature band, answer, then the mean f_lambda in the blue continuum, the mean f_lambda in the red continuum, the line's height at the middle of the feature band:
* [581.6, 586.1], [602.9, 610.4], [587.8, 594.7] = 0.43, 8.47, 8.44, 8.46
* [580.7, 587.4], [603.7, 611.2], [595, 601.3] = 0.13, 8.4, 8.43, 8.42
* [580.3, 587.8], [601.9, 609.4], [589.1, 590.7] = 0.23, 8.39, 8.42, 8.4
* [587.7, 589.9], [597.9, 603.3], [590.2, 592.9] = -0.24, 7.3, 8.11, 7.49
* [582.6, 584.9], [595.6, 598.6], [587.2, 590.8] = 0.40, 8.64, 8.4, 8.55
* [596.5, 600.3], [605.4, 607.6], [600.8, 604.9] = 0.07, 8.25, 8.58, 8.43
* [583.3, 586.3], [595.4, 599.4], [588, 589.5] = 0.21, 8.3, 8.31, 8.31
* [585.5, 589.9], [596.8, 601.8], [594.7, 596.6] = -0.07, 7.72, 8.19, 8.04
